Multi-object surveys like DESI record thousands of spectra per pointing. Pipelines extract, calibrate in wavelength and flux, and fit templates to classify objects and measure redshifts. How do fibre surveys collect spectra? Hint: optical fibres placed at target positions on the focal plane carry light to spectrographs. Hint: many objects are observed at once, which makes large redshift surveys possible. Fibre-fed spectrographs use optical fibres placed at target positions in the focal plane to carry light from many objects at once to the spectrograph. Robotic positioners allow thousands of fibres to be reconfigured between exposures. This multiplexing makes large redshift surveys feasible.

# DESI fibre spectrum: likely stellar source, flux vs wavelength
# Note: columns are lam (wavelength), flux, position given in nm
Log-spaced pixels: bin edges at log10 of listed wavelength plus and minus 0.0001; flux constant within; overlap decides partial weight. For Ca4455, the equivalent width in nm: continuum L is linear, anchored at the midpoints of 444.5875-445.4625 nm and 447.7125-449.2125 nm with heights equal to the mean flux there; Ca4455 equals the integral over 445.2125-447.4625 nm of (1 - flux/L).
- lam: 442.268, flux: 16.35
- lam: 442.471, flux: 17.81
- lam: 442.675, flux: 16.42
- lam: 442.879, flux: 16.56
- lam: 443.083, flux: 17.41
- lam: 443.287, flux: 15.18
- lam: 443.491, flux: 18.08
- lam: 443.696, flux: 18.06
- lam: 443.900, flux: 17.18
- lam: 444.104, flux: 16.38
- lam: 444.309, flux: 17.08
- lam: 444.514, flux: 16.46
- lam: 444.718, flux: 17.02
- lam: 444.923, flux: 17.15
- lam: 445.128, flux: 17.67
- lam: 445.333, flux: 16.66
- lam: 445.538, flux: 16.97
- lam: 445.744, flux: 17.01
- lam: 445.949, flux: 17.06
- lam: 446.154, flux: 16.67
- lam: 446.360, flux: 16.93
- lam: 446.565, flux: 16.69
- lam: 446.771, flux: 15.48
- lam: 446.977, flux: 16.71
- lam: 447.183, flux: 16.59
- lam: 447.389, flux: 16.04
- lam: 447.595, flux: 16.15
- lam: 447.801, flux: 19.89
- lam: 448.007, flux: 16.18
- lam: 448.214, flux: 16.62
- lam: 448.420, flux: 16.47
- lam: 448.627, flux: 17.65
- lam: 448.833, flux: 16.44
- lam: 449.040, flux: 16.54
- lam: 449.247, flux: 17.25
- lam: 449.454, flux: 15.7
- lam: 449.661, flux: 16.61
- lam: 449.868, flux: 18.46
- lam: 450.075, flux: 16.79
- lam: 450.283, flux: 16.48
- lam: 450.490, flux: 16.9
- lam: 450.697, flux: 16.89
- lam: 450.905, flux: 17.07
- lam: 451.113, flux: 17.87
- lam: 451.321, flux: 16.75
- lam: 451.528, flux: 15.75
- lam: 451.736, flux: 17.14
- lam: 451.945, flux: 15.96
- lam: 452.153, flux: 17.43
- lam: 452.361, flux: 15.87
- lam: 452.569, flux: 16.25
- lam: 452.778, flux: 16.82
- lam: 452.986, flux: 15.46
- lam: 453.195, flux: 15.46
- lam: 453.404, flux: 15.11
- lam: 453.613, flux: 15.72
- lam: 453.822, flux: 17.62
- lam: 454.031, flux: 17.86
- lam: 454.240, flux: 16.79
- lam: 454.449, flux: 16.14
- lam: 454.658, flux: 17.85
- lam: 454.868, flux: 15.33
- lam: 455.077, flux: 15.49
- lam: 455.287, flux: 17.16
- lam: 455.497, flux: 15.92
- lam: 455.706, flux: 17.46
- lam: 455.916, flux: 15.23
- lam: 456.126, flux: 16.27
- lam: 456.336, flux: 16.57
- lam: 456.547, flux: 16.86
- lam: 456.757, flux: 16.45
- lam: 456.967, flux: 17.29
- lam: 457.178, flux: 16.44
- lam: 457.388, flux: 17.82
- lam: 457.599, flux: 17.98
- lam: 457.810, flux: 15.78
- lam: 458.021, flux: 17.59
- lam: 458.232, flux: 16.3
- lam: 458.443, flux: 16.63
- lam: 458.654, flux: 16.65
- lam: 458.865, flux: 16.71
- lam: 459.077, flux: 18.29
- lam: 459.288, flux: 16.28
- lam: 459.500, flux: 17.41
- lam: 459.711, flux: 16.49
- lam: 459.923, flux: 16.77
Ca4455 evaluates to 0.062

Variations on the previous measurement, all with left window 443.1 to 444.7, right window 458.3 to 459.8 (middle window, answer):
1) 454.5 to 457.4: 0.07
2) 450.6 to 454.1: 0.09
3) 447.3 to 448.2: 0.00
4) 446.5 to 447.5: 0.04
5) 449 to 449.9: 0.01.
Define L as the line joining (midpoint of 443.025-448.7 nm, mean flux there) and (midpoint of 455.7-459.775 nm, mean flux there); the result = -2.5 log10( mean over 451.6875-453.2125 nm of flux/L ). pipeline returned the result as 0.035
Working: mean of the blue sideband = 16.9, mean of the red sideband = 16.8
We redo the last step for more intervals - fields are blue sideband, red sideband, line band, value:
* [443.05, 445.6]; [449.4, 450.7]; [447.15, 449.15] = 0.00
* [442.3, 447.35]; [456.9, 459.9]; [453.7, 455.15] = 0.01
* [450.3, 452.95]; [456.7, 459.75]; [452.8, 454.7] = 0.02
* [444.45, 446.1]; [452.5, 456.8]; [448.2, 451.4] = -0.01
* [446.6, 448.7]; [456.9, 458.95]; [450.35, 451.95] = 0.00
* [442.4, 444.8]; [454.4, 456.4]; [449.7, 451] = -0.03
